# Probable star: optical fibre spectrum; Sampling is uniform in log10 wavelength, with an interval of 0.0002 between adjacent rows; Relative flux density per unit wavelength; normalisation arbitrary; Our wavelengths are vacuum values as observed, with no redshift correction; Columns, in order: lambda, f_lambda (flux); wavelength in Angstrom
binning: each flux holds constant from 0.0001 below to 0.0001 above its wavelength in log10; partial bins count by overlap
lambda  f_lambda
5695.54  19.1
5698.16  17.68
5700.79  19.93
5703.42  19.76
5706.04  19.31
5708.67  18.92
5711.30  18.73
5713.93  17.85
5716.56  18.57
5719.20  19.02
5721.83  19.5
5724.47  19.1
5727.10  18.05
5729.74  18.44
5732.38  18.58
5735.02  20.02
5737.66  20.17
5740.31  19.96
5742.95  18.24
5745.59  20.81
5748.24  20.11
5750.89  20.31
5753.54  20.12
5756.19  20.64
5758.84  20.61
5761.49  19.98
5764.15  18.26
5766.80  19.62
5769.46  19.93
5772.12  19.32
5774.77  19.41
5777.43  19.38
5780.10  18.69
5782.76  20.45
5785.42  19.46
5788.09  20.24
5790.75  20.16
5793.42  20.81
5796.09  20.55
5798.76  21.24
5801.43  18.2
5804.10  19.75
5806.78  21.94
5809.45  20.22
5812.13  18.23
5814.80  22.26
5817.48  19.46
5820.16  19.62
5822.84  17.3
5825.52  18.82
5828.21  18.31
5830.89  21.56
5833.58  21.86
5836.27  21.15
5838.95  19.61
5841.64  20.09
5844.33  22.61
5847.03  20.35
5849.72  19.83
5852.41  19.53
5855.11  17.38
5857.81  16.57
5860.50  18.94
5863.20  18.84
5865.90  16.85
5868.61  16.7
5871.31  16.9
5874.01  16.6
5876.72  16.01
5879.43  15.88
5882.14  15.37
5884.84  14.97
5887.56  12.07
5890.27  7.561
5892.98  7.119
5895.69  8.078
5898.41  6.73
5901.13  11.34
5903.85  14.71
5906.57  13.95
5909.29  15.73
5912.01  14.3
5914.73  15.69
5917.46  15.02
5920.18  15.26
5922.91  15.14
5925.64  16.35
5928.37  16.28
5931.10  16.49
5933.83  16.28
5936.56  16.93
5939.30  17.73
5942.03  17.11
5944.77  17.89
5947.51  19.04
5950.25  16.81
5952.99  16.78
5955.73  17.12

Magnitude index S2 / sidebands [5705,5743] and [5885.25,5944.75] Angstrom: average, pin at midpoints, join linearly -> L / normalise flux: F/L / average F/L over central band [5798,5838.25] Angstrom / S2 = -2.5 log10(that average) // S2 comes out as -0.21 mag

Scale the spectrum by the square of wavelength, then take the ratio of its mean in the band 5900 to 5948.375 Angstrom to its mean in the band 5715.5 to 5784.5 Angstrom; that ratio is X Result 0.86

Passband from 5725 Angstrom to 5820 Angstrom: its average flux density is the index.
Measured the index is 19.8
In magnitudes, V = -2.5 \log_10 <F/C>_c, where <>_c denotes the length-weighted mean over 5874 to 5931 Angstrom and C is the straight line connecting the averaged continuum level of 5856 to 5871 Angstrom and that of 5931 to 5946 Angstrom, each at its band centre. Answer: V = 0.27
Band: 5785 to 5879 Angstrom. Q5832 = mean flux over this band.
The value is 19.3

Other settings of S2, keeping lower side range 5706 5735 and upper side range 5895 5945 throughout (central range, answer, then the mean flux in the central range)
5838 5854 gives -0.240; 20.3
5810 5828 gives -0.147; 19.3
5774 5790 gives -0.122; 19.6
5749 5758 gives -0.127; 20.4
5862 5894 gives 0.076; 14.6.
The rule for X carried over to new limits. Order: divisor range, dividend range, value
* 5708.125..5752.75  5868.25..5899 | 0.70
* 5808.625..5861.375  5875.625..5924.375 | 0.68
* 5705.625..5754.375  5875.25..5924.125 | 0.72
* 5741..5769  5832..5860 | 1.03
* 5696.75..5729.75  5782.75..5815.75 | 1.11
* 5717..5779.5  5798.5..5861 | 1.04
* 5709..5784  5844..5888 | 0.93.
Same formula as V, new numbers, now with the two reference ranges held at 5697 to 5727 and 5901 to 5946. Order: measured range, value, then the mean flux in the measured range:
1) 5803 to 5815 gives -0.16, 20.3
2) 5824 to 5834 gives -0.16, 19.9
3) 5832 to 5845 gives -0.23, 21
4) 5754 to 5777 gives -0.09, 19.7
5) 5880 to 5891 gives 0.25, 13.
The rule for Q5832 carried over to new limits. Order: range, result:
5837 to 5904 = 15.7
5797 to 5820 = 20.1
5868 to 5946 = 14.5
